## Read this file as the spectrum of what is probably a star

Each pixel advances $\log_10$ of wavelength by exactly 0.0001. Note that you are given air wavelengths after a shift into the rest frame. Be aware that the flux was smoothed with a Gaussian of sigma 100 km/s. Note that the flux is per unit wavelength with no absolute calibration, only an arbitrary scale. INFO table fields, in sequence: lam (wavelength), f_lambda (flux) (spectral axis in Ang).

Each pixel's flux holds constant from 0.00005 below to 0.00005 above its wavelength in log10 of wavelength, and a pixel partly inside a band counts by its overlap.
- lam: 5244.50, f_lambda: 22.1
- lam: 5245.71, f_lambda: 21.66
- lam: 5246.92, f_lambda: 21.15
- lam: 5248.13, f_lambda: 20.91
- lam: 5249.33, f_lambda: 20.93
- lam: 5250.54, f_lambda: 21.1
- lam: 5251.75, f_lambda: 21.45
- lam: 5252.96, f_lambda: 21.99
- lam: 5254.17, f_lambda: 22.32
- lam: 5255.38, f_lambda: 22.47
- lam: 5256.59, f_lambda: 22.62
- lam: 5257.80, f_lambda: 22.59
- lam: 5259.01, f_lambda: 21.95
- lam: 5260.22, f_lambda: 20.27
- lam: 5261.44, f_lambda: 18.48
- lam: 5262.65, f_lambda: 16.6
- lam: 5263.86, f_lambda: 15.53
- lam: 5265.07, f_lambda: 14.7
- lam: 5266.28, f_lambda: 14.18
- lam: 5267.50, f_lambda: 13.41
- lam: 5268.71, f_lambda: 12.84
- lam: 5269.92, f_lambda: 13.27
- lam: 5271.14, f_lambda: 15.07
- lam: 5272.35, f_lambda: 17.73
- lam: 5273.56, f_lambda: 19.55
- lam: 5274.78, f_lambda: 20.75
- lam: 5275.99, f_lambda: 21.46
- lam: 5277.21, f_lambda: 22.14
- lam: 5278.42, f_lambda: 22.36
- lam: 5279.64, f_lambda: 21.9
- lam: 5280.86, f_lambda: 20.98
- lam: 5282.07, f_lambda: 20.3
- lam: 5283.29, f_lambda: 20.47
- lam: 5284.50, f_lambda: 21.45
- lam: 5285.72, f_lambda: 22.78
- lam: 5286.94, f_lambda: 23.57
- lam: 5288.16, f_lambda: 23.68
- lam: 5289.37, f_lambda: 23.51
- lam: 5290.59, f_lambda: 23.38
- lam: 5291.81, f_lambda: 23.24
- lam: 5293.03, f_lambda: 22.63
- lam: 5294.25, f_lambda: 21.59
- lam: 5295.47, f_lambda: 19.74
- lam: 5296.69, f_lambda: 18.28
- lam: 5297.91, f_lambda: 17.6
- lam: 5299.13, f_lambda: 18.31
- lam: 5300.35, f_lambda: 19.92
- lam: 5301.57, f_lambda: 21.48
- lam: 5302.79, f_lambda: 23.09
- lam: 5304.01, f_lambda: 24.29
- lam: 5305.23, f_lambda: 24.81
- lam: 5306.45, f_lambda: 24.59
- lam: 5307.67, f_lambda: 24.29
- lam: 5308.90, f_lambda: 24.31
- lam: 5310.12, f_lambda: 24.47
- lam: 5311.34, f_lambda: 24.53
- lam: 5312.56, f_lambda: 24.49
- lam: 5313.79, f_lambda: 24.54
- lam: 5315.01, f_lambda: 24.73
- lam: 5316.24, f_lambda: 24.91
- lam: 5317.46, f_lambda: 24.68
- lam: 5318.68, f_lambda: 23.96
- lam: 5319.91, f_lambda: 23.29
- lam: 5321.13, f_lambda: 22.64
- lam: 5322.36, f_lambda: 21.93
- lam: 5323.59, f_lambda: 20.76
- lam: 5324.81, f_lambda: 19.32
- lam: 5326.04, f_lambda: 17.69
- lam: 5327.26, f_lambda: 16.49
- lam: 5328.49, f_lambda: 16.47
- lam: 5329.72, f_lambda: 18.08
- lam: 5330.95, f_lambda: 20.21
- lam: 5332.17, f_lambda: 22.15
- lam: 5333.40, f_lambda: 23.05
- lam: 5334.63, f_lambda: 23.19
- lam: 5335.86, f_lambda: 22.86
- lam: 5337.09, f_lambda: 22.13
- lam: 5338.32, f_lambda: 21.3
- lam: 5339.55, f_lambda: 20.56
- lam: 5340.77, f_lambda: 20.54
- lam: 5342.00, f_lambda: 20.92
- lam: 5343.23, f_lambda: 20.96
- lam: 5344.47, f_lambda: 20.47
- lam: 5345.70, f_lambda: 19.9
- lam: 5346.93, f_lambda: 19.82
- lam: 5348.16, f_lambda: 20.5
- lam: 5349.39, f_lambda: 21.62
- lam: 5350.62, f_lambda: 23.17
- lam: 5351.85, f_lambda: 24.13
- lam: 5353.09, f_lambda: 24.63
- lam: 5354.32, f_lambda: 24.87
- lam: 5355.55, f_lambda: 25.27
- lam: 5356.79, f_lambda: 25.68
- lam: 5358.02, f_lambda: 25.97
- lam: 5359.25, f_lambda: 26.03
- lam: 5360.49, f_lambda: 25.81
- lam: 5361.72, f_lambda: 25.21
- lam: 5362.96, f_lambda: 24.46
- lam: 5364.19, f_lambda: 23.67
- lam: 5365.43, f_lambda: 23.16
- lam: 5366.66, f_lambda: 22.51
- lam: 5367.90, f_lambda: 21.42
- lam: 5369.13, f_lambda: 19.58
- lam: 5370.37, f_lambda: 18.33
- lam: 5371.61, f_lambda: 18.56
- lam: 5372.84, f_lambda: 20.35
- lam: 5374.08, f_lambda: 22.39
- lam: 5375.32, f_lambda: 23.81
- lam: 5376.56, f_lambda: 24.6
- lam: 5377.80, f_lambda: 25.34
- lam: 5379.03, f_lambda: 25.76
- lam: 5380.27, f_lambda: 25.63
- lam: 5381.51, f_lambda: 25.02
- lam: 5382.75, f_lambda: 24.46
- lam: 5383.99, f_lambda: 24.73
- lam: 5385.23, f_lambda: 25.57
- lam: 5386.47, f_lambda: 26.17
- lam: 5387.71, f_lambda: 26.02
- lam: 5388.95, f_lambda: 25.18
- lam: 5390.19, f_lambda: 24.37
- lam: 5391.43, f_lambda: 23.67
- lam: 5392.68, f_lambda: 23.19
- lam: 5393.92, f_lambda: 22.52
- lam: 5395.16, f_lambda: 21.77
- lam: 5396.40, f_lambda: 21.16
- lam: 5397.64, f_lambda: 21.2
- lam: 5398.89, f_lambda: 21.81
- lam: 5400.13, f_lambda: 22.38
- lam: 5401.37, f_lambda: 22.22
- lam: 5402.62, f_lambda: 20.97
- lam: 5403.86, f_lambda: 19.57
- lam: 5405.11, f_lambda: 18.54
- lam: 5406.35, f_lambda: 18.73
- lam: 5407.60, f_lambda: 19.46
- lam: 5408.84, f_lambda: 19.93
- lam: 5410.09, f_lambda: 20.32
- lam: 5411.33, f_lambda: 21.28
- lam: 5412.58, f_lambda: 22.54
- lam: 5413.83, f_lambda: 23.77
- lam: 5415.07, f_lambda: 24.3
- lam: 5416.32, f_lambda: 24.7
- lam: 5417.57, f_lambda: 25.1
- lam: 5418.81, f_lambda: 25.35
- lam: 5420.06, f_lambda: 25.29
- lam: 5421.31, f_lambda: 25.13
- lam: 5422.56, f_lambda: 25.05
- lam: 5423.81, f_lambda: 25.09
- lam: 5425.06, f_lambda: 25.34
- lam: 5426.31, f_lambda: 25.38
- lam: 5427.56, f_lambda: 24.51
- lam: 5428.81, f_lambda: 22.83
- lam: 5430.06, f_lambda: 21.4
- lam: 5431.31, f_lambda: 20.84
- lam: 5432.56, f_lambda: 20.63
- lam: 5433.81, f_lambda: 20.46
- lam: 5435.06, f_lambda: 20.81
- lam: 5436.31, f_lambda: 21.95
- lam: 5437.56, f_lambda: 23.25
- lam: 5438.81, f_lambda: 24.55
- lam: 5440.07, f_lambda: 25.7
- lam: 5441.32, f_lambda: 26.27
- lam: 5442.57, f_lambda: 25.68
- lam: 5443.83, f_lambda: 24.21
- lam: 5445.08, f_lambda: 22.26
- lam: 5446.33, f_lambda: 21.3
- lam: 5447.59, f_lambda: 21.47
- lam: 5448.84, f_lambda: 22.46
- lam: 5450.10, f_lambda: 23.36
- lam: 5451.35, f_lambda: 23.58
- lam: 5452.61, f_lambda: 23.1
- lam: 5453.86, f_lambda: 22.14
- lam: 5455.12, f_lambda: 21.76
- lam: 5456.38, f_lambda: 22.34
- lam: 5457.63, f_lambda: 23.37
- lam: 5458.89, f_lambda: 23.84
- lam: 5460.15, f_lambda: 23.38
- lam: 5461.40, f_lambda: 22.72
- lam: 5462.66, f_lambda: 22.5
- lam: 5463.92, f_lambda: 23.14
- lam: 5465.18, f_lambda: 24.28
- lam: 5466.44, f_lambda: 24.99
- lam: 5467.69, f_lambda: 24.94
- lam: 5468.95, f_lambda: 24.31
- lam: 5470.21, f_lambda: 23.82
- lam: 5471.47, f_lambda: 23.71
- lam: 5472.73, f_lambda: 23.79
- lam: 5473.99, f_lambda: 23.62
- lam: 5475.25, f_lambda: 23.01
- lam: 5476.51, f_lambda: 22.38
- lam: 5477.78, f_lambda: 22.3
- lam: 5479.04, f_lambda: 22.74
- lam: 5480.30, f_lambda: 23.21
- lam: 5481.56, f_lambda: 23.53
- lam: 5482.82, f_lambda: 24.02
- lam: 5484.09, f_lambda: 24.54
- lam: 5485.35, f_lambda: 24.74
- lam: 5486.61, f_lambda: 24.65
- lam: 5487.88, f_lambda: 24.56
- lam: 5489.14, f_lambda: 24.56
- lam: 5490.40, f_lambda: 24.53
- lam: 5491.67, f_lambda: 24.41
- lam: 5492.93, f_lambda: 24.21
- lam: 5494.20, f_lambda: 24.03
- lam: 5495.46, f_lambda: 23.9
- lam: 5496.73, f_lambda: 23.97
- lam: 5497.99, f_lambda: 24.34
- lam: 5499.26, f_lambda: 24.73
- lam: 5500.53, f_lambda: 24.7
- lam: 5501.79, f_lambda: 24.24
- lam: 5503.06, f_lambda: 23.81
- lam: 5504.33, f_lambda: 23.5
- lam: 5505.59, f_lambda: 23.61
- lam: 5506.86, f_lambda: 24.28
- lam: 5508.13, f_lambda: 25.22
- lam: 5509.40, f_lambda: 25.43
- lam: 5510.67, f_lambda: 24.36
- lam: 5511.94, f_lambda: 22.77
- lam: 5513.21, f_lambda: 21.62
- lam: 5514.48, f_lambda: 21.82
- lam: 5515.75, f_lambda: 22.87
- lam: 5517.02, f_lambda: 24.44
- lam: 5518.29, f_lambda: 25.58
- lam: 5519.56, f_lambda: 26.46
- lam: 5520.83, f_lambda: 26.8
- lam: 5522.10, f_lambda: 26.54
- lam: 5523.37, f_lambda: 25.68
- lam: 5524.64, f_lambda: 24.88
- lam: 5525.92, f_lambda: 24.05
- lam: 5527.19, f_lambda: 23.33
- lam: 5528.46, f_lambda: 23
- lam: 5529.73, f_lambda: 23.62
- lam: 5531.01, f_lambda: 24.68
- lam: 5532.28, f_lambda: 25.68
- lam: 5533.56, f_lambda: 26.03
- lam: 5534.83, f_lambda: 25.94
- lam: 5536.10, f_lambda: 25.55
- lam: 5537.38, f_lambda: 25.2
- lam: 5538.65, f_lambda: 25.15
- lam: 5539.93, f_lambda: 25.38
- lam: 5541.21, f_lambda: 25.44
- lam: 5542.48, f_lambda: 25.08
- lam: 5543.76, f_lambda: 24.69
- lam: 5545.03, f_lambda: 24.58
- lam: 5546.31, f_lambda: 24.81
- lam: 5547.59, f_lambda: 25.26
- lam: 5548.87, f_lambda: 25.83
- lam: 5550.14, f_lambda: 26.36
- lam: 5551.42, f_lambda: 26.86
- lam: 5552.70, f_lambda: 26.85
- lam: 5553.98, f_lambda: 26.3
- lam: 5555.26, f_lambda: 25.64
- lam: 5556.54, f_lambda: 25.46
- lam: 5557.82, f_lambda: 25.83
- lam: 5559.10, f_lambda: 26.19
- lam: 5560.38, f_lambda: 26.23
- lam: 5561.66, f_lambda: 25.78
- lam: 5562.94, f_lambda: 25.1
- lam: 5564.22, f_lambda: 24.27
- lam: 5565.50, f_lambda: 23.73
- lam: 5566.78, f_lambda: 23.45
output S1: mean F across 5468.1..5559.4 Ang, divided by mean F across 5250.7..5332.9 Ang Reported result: 1.18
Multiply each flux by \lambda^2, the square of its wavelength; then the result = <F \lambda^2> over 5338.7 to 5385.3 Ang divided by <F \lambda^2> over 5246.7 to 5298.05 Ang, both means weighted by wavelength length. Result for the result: 1.2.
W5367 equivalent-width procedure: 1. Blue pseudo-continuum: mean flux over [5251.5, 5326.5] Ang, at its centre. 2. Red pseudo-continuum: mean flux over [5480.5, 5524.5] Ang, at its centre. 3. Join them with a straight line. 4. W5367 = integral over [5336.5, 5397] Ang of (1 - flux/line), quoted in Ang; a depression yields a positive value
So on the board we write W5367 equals -2.3 Ang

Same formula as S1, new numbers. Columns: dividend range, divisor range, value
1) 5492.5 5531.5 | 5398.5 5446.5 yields 1.06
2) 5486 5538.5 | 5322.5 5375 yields 1.12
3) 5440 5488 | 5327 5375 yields 1.07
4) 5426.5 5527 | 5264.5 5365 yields 1.10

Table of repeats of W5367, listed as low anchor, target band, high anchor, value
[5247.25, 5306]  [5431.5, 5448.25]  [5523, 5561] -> 0.3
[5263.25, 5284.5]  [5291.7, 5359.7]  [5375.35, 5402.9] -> -4.8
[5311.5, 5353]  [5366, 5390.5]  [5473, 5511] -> -1.3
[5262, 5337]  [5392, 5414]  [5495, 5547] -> 1.4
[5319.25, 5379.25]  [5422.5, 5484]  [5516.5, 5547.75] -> 1.3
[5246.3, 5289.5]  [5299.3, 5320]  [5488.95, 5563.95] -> -3.1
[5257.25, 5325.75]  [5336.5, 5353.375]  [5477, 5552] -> 0.3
